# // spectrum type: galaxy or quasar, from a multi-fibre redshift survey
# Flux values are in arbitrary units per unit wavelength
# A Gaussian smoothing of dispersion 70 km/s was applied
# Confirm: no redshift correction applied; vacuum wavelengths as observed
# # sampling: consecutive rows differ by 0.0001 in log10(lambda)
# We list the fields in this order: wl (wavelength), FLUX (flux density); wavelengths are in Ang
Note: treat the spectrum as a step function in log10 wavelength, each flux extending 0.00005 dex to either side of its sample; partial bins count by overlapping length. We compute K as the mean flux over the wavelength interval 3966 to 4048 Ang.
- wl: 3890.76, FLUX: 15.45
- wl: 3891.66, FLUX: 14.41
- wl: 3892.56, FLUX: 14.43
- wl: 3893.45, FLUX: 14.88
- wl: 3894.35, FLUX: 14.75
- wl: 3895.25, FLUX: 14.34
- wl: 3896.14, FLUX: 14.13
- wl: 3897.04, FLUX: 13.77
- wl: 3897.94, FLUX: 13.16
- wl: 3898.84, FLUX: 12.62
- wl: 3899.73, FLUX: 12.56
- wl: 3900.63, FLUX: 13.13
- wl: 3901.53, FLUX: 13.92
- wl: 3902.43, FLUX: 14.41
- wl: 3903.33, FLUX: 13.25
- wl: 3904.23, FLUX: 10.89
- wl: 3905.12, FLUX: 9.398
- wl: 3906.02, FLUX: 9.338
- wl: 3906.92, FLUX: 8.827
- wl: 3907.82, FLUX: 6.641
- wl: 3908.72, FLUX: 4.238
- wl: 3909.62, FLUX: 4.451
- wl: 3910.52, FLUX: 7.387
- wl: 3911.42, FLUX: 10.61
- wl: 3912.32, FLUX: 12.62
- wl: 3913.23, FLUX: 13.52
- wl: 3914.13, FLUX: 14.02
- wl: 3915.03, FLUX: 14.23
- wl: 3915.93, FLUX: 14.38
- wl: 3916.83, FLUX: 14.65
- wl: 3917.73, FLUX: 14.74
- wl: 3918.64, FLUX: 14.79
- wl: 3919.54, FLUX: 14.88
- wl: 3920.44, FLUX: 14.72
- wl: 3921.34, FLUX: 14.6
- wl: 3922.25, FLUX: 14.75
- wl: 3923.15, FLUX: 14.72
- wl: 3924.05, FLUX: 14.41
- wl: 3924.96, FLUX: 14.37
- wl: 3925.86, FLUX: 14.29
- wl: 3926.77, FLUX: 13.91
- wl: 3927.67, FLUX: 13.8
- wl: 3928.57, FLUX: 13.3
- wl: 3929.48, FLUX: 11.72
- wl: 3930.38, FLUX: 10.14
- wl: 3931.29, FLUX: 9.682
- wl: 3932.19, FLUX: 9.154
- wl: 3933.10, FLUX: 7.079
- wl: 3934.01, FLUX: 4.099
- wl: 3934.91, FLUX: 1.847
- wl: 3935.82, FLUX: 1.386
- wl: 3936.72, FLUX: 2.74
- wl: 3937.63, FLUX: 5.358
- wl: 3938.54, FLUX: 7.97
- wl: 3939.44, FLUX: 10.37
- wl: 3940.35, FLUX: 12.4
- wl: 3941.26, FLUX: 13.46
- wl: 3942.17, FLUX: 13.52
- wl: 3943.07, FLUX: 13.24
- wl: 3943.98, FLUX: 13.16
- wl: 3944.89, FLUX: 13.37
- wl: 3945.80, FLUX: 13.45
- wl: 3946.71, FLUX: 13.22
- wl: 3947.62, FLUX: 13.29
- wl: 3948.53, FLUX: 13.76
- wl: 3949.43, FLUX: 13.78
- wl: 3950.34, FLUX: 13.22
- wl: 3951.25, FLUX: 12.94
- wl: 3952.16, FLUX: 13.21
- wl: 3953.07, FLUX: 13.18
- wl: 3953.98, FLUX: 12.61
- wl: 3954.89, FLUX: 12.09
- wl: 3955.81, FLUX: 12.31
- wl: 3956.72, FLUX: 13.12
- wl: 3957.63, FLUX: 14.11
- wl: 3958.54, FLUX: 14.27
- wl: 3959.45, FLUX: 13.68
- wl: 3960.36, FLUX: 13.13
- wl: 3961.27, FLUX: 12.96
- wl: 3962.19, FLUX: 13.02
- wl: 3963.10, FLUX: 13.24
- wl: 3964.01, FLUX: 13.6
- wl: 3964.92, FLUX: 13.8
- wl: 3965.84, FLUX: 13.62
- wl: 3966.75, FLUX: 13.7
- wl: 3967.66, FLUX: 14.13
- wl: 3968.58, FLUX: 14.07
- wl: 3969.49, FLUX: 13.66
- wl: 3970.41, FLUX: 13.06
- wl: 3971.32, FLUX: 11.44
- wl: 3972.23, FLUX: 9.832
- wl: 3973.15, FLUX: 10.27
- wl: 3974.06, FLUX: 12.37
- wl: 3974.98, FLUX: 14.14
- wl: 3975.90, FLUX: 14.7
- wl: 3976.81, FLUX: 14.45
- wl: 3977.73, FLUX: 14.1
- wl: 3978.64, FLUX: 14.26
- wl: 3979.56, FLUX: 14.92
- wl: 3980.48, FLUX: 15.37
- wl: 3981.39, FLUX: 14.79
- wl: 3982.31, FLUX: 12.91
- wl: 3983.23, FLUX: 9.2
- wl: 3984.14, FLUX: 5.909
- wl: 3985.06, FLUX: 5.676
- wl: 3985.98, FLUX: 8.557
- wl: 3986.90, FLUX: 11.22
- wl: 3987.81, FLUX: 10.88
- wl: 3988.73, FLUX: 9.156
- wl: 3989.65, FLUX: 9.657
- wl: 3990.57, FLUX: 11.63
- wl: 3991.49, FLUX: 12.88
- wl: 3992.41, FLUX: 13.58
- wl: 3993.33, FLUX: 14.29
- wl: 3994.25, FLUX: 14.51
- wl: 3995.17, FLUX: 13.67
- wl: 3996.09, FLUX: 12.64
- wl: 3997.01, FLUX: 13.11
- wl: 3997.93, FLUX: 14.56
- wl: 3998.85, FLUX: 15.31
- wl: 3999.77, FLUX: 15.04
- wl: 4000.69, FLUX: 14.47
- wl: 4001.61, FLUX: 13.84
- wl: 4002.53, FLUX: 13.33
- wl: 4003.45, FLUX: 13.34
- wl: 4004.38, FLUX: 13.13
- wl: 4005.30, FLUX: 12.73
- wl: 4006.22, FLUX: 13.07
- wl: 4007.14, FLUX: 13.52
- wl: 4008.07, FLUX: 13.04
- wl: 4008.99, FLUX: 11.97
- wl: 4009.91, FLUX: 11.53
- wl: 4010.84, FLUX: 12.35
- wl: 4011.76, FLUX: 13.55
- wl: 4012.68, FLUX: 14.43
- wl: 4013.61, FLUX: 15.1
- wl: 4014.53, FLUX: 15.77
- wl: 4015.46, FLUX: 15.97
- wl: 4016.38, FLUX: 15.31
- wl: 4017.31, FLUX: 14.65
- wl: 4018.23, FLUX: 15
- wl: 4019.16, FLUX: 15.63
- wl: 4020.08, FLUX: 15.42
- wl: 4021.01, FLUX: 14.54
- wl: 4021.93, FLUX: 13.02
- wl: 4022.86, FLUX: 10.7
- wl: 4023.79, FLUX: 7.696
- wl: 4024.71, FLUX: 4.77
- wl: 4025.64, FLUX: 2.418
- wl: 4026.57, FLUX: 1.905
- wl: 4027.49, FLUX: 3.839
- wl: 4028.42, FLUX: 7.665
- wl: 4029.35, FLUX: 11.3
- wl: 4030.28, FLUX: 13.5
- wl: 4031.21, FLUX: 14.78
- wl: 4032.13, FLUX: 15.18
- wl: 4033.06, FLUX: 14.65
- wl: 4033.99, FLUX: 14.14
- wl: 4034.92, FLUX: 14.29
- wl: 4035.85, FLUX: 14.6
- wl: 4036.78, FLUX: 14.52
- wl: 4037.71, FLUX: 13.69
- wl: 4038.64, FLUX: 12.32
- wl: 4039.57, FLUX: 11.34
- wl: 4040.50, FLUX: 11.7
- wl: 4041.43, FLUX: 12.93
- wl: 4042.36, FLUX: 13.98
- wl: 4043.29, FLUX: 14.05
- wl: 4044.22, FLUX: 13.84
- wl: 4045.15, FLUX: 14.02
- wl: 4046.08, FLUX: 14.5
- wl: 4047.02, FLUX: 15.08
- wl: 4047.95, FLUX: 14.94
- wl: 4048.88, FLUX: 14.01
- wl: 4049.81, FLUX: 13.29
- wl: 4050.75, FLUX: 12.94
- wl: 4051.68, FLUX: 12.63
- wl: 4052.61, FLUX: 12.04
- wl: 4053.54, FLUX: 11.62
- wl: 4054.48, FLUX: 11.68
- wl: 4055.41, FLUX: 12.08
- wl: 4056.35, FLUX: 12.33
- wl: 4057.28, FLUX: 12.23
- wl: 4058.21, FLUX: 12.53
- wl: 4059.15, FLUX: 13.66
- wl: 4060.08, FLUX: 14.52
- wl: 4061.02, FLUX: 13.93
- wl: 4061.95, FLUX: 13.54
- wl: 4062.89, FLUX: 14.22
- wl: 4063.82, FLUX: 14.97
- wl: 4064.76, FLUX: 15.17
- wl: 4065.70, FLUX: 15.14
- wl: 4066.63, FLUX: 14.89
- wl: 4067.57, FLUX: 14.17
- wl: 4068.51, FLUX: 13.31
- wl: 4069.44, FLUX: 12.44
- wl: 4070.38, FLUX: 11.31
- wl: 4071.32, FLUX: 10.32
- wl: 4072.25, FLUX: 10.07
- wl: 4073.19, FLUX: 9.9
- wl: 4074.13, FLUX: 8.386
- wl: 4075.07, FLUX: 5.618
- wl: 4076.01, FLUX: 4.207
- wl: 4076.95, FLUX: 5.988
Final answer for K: 12.7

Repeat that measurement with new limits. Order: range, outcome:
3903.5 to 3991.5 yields 11.8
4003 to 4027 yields 12.3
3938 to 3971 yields 13.1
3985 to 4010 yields 12.6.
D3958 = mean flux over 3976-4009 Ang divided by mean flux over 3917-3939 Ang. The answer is 1.2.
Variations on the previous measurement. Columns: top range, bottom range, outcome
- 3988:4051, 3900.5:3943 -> 1.16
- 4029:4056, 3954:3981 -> 1.01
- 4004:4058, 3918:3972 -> 1.04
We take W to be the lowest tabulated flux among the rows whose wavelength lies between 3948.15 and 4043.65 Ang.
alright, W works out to 1.905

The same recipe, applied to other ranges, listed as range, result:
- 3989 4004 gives 9.657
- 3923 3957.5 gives 1.386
